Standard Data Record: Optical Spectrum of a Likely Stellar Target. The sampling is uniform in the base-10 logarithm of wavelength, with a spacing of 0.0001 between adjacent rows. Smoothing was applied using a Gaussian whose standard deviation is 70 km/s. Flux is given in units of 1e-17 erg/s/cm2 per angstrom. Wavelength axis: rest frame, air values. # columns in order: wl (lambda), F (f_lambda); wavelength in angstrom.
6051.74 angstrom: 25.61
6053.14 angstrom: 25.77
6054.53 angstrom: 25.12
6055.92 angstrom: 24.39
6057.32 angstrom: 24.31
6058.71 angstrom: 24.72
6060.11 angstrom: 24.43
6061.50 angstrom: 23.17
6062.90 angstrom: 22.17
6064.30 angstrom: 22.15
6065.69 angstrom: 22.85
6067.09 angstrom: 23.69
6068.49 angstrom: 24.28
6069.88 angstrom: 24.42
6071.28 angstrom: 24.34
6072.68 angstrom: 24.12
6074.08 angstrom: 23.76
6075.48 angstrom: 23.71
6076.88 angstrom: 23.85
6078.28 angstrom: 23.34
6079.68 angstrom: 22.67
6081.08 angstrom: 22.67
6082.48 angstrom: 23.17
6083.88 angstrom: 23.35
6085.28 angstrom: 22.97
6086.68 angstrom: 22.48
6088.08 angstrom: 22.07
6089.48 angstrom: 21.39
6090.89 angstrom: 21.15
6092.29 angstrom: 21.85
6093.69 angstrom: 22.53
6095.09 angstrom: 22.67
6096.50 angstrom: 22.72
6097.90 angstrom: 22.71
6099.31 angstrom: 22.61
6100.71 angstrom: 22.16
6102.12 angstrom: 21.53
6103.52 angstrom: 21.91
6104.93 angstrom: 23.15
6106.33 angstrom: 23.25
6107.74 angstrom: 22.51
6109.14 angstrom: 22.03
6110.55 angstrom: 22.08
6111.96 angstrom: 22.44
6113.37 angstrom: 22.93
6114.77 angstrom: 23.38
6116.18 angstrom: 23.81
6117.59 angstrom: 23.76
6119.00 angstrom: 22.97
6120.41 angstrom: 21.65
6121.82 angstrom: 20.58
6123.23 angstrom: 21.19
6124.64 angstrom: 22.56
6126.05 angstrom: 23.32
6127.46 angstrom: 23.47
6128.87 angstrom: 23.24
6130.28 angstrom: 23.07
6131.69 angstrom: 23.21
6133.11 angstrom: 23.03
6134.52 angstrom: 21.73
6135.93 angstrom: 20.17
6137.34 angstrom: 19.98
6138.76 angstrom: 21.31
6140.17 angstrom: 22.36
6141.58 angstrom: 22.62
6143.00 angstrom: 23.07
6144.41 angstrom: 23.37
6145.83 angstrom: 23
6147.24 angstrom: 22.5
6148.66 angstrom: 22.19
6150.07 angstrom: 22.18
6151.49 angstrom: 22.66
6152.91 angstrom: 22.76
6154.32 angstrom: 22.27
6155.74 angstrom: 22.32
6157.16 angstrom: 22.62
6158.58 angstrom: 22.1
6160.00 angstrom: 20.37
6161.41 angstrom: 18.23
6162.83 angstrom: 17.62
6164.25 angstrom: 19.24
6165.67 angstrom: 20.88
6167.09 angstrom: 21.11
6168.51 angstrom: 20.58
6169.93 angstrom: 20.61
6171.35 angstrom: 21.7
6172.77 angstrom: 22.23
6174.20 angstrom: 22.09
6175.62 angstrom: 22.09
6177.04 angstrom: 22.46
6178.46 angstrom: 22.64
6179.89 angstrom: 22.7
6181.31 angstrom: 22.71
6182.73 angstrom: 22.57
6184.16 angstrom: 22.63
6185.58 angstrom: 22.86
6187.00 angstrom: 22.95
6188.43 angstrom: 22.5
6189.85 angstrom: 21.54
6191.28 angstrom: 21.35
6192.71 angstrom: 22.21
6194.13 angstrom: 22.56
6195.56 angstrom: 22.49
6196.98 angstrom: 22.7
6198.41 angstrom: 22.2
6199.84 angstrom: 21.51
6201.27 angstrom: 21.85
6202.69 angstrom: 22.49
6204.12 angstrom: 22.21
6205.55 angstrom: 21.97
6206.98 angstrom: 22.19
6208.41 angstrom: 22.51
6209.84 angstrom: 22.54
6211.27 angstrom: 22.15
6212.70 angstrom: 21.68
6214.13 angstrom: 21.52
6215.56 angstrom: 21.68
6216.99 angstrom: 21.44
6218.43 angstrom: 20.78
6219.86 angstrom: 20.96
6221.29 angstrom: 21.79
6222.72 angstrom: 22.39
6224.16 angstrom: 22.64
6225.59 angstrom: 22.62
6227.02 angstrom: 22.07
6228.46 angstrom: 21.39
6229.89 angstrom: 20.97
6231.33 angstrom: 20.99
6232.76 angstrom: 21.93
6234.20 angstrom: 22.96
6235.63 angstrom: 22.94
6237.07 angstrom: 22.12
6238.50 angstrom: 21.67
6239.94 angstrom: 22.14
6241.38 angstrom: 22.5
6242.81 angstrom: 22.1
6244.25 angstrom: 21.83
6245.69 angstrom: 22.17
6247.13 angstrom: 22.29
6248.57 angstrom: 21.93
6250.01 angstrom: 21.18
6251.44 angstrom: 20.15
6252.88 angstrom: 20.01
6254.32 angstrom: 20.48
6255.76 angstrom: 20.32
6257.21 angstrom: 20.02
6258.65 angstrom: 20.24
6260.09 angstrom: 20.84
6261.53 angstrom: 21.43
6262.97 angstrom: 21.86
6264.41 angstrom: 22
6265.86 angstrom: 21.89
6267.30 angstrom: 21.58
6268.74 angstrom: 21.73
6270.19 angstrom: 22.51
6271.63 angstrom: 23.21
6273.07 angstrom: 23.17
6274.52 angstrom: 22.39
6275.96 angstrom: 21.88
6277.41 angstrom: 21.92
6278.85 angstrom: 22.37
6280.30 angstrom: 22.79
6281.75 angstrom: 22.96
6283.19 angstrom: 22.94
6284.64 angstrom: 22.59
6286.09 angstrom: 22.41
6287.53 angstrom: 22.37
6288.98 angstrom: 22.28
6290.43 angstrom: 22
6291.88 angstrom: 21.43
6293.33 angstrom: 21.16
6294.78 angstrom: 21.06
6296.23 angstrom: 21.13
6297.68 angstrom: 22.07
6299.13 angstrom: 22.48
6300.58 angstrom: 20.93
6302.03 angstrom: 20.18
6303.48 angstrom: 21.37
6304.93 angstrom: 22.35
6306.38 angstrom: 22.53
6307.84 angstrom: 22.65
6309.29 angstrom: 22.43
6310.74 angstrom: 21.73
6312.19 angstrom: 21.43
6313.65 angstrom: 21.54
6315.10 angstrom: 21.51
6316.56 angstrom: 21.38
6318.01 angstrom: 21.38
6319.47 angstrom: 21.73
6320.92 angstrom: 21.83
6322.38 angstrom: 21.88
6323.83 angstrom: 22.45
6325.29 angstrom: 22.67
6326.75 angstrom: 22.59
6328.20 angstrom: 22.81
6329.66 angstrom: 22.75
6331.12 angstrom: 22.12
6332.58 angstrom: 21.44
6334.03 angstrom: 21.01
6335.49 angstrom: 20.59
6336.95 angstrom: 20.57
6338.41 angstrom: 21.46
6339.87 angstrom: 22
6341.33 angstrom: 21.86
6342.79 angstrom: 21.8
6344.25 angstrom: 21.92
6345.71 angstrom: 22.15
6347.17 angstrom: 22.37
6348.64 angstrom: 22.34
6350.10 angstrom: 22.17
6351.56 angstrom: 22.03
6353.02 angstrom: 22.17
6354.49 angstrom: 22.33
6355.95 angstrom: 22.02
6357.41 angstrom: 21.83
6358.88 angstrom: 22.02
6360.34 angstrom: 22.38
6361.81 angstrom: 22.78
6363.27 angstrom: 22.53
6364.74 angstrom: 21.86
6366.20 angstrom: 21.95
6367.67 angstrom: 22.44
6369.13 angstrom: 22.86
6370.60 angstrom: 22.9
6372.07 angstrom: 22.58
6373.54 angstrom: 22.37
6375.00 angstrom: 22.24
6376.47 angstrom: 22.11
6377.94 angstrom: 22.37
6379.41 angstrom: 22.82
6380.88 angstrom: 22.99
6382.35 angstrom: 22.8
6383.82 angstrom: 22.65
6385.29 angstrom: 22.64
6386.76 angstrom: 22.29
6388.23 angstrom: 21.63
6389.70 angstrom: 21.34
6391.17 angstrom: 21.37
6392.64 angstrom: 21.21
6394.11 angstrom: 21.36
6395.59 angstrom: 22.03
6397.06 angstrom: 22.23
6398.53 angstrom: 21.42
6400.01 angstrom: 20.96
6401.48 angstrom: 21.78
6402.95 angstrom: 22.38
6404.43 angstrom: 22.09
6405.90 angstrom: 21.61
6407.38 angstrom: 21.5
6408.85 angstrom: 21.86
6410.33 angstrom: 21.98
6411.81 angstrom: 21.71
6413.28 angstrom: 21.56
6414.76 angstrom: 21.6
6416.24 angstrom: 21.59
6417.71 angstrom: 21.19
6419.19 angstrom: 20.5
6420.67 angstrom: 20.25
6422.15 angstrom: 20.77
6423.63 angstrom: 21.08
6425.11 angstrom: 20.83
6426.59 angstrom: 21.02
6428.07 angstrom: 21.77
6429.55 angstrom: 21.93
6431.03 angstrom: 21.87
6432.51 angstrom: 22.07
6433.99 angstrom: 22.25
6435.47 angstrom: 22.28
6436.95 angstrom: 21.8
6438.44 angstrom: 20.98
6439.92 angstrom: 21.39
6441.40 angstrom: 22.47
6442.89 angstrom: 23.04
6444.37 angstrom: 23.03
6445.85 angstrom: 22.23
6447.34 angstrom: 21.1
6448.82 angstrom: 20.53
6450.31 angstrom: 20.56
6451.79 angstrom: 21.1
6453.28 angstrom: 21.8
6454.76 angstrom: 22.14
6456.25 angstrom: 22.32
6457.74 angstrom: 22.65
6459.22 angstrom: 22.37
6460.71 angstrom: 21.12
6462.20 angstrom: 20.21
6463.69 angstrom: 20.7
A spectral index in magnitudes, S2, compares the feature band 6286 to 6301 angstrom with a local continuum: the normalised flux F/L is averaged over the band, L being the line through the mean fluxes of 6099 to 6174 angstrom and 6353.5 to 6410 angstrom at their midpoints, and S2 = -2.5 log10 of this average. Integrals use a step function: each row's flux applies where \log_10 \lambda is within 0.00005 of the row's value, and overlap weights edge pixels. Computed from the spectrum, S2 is 0.02 mag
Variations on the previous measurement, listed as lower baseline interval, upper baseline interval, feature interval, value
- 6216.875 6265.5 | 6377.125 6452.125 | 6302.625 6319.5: -0.010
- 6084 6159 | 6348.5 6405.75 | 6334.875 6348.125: 0.027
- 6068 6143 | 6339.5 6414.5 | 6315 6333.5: 0.007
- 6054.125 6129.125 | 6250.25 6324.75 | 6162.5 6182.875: 0.049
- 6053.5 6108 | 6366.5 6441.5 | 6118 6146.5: 0.029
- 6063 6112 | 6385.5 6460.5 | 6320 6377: -0.009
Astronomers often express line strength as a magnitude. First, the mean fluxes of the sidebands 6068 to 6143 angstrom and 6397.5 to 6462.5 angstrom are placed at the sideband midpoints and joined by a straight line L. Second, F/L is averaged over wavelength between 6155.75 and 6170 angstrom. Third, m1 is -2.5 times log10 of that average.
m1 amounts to 0.10 mag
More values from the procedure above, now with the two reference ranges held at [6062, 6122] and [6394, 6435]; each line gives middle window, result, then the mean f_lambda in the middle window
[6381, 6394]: -0.018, 22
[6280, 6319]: 0.006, 21.9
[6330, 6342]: 0.022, 21.4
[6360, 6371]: -0.035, 22.5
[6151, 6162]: 0.042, 21.7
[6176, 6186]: -0.008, 22.6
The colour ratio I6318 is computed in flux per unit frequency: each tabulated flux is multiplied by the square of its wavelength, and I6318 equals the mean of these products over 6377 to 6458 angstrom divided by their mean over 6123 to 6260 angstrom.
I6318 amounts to 1.1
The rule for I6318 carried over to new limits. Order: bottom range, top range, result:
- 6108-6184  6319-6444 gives 1.07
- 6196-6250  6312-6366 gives 1.04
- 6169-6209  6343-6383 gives 1.06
